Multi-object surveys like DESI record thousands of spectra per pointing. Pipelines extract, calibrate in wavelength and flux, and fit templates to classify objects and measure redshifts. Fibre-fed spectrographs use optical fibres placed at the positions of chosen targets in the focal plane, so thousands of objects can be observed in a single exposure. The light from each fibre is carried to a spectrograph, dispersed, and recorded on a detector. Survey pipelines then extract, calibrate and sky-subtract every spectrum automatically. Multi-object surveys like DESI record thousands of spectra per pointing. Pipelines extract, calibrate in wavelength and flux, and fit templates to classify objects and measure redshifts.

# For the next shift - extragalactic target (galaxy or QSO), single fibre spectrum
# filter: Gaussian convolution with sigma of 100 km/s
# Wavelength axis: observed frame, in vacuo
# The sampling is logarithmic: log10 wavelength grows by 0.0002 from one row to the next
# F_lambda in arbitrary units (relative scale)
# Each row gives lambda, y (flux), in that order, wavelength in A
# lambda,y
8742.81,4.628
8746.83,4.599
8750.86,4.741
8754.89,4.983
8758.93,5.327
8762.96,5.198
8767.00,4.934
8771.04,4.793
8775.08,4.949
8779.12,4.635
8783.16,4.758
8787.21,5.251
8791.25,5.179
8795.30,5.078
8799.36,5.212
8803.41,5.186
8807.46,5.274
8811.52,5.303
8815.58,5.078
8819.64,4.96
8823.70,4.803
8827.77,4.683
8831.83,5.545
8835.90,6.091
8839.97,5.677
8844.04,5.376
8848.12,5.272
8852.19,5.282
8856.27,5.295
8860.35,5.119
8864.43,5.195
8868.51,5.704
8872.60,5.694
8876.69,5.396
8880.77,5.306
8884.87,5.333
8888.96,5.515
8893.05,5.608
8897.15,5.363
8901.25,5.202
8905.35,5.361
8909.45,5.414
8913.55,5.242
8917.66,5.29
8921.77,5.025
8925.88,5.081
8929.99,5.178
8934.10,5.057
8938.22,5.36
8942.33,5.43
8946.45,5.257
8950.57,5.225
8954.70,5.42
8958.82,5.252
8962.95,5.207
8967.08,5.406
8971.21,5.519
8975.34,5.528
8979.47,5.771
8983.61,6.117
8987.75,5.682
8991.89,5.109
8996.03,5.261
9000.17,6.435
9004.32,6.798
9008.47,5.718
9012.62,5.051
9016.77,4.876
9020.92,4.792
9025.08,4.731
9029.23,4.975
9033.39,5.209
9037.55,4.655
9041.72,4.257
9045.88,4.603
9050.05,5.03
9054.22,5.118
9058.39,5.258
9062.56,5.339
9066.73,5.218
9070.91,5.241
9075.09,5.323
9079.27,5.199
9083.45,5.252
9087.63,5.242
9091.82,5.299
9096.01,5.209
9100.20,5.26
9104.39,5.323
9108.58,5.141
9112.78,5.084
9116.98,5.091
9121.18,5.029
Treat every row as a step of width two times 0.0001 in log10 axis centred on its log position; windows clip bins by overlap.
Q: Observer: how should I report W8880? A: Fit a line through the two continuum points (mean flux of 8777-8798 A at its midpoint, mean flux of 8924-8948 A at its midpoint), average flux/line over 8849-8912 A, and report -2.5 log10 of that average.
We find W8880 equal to -0.05 mag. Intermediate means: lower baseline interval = 4.99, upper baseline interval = 5.23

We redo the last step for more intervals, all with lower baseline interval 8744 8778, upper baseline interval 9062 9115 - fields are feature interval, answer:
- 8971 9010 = -0.13 mag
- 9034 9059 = 0.08 mag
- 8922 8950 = -0.03 mag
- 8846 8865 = -0.05 mag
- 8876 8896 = -0.08 mag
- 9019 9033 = 0.06 mag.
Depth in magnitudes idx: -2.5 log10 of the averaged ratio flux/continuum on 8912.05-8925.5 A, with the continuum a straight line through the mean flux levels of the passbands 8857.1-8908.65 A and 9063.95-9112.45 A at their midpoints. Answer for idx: 0.042 mag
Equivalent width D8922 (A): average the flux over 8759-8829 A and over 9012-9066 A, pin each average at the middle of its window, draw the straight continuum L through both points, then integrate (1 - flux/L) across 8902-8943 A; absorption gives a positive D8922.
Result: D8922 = -2.2 A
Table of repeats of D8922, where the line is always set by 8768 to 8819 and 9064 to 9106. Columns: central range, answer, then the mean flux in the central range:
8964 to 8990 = -2.3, 5.65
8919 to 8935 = 0.2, 5.1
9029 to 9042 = 1.0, 4.81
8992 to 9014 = -2.6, 5.81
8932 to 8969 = -0.9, 5.29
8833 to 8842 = -1.4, 5.85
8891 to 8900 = -0.6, 5.46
